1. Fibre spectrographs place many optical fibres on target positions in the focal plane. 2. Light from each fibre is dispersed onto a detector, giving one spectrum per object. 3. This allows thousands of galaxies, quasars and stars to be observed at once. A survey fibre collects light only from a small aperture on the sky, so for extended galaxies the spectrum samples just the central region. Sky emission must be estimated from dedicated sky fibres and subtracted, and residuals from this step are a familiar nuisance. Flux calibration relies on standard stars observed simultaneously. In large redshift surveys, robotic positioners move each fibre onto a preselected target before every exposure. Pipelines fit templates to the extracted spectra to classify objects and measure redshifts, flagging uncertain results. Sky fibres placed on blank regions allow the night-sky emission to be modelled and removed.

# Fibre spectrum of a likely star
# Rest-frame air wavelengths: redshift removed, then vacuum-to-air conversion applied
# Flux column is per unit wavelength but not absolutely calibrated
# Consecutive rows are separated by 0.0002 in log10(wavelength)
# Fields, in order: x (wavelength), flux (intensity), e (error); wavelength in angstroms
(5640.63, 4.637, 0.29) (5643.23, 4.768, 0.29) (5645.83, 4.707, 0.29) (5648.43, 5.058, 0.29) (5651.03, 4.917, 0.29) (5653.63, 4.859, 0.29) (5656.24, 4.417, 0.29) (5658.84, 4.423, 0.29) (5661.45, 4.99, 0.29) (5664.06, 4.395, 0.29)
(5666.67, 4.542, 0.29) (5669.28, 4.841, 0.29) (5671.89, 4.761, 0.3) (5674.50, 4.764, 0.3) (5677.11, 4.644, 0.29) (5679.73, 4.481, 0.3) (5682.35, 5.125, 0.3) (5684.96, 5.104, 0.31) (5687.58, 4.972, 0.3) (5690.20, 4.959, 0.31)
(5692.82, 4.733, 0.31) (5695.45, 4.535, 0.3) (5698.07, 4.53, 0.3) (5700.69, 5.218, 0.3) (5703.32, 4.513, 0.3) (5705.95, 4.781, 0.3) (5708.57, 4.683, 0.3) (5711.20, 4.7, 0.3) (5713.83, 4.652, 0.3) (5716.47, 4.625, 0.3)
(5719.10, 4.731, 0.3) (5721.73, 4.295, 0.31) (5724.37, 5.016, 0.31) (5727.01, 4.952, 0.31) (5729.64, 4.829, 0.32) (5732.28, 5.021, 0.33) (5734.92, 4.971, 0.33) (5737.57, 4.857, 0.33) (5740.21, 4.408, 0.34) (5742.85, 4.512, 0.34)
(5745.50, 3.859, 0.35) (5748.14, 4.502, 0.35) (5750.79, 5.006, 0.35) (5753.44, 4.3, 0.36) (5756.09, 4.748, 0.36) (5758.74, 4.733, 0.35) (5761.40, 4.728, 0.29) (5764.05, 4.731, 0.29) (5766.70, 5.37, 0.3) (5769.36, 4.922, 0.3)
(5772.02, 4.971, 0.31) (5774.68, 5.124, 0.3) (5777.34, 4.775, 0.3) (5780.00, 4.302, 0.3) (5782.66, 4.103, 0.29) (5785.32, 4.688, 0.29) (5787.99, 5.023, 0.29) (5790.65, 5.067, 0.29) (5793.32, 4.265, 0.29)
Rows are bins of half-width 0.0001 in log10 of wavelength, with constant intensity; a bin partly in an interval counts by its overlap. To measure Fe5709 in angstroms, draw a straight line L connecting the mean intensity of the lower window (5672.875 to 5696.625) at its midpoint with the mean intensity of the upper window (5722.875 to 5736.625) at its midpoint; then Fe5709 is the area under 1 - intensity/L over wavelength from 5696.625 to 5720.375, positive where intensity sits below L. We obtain 0.8 angstroms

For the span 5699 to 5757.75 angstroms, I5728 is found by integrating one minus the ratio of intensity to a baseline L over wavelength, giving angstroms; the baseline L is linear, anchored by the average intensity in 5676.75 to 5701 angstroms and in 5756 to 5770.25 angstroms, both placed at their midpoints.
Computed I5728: 2.0 angstroms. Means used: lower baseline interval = 4.82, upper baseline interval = 4.88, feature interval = 4.69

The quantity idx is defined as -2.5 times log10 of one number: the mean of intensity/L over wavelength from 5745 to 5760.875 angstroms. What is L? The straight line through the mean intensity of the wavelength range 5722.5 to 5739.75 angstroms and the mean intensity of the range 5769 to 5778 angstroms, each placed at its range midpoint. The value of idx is 0.08 mag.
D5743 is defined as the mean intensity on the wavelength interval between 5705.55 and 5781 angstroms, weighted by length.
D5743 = 4.73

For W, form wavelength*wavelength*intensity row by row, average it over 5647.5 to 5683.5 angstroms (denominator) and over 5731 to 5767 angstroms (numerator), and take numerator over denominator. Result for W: 1.02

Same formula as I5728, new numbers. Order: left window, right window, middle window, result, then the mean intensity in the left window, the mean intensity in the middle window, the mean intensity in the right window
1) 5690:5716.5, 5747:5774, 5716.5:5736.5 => -0.27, 4.71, 4.82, 4.81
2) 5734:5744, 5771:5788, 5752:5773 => -0.58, 4.68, 4.81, 4.68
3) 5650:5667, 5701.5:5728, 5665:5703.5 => -0.93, 4.65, 4.79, 4.7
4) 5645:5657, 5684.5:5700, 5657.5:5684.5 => 0.56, 4.81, 4.71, 4.81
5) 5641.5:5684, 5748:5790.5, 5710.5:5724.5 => 0.33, 4.73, 4.64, 4.77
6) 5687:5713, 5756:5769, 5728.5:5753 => 0.94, 4.75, 4.65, 4.88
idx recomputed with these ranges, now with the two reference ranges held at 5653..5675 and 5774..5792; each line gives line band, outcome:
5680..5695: -0.06 mag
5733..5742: -0.01 mag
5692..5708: -0.01 mag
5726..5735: -0.06 mag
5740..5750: 0.08 mag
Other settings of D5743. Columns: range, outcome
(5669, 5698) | 4.8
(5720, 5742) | 4.79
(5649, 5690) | 4.76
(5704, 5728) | 4.71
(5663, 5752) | 4.72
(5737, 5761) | 4.54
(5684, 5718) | 4.77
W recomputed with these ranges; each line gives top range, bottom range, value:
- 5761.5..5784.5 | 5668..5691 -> 1.02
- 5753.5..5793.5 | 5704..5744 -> 1.03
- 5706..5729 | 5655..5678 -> 1.03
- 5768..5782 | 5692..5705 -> 1.04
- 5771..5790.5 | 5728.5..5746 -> 1.03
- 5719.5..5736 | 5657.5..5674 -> 1.06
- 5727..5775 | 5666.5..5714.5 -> 1.02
